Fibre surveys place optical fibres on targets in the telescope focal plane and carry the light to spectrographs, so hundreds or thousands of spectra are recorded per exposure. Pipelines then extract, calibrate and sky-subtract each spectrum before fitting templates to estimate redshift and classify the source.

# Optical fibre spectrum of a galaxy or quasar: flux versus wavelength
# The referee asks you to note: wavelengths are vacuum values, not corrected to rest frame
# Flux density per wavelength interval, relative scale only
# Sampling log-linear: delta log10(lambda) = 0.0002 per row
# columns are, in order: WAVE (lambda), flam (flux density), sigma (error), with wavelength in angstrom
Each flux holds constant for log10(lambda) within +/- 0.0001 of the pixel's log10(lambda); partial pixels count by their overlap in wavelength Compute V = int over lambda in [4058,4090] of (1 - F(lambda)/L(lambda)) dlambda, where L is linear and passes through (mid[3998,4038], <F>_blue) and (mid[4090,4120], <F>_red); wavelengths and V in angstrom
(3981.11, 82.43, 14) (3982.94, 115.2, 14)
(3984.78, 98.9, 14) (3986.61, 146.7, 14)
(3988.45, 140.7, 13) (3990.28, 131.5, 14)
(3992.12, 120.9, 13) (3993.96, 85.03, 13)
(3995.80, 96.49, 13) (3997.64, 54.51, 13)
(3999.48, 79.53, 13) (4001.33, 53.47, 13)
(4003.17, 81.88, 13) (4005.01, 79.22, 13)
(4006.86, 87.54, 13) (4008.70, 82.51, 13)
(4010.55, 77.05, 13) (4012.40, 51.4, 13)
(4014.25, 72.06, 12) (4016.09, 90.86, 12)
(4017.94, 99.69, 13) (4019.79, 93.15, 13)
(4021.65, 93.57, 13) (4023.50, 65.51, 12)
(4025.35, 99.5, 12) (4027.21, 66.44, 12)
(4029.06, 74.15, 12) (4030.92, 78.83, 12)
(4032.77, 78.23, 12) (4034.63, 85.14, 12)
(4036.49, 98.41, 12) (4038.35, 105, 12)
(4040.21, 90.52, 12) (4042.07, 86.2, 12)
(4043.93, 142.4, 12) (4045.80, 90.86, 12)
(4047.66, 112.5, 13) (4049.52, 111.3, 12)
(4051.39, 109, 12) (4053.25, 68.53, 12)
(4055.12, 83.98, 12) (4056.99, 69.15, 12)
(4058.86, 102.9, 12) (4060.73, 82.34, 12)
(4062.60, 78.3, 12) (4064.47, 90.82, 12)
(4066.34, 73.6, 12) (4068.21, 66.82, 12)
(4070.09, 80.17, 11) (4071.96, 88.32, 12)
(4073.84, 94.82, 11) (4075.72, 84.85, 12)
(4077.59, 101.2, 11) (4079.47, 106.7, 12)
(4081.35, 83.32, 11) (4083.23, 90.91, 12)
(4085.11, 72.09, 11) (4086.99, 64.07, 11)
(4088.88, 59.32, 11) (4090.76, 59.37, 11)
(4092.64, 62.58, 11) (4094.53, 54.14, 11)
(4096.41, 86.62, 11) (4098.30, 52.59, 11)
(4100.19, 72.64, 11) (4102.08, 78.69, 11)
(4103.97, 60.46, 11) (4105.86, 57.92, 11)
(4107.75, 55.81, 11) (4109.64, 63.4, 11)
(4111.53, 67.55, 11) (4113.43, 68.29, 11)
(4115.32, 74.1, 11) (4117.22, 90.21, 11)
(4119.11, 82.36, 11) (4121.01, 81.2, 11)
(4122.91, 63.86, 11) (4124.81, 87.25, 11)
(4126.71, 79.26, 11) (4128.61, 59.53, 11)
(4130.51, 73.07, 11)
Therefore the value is -4.8 angstrom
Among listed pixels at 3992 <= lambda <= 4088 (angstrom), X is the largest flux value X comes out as 142.4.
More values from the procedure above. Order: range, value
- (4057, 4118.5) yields 106.7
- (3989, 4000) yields 131.5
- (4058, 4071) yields 102.9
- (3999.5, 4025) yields 99.69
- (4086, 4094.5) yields 64.07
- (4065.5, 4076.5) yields 94.82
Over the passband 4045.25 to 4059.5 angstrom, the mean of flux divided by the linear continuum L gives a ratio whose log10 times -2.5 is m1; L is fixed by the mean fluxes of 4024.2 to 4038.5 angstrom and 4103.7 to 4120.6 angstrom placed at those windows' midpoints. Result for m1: -0.16 mag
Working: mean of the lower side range 84.4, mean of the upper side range 69.7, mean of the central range 93.4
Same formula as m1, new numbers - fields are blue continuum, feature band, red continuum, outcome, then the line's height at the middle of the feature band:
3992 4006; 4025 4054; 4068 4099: -0.19 mag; 78.3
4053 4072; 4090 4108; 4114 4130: 0.21 mag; 78.3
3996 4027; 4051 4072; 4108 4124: -0.08 mag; 76.2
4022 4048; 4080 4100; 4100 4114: 0.03 mag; 71.1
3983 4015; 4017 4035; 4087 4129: 0.03 mag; 85.7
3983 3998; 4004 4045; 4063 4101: 0.14 mag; 98.9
